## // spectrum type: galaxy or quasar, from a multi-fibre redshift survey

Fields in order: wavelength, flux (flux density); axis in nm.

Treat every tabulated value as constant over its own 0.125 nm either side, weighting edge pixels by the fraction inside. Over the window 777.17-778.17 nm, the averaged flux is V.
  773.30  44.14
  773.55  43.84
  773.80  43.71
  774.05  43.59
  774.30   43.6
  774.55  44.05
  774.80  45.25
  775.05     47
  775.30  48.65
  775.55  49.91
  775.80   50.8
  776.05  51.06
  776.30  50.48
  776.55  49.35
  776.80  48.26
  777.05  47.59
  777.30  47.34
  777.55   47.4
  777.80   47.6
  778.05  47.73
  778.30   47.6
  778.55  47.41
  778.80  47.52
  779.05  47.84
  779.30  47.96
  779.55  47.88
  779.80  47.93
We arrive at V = 47.5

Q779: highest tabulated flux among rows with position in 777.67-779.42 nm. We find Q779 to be 47.96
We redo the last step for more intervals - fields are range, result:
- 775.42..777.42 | 51.06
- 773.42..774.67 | 44.05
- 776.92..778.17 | 47.73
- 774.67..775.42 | 48.65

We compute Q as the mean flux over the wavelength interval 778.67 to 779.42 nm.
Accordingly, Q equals 47.8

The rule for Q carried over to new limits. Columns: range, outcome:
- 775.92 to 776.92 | 49.8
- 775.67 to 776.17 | 50.9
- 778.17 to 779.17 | 47.6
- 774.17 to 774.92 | 44.3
